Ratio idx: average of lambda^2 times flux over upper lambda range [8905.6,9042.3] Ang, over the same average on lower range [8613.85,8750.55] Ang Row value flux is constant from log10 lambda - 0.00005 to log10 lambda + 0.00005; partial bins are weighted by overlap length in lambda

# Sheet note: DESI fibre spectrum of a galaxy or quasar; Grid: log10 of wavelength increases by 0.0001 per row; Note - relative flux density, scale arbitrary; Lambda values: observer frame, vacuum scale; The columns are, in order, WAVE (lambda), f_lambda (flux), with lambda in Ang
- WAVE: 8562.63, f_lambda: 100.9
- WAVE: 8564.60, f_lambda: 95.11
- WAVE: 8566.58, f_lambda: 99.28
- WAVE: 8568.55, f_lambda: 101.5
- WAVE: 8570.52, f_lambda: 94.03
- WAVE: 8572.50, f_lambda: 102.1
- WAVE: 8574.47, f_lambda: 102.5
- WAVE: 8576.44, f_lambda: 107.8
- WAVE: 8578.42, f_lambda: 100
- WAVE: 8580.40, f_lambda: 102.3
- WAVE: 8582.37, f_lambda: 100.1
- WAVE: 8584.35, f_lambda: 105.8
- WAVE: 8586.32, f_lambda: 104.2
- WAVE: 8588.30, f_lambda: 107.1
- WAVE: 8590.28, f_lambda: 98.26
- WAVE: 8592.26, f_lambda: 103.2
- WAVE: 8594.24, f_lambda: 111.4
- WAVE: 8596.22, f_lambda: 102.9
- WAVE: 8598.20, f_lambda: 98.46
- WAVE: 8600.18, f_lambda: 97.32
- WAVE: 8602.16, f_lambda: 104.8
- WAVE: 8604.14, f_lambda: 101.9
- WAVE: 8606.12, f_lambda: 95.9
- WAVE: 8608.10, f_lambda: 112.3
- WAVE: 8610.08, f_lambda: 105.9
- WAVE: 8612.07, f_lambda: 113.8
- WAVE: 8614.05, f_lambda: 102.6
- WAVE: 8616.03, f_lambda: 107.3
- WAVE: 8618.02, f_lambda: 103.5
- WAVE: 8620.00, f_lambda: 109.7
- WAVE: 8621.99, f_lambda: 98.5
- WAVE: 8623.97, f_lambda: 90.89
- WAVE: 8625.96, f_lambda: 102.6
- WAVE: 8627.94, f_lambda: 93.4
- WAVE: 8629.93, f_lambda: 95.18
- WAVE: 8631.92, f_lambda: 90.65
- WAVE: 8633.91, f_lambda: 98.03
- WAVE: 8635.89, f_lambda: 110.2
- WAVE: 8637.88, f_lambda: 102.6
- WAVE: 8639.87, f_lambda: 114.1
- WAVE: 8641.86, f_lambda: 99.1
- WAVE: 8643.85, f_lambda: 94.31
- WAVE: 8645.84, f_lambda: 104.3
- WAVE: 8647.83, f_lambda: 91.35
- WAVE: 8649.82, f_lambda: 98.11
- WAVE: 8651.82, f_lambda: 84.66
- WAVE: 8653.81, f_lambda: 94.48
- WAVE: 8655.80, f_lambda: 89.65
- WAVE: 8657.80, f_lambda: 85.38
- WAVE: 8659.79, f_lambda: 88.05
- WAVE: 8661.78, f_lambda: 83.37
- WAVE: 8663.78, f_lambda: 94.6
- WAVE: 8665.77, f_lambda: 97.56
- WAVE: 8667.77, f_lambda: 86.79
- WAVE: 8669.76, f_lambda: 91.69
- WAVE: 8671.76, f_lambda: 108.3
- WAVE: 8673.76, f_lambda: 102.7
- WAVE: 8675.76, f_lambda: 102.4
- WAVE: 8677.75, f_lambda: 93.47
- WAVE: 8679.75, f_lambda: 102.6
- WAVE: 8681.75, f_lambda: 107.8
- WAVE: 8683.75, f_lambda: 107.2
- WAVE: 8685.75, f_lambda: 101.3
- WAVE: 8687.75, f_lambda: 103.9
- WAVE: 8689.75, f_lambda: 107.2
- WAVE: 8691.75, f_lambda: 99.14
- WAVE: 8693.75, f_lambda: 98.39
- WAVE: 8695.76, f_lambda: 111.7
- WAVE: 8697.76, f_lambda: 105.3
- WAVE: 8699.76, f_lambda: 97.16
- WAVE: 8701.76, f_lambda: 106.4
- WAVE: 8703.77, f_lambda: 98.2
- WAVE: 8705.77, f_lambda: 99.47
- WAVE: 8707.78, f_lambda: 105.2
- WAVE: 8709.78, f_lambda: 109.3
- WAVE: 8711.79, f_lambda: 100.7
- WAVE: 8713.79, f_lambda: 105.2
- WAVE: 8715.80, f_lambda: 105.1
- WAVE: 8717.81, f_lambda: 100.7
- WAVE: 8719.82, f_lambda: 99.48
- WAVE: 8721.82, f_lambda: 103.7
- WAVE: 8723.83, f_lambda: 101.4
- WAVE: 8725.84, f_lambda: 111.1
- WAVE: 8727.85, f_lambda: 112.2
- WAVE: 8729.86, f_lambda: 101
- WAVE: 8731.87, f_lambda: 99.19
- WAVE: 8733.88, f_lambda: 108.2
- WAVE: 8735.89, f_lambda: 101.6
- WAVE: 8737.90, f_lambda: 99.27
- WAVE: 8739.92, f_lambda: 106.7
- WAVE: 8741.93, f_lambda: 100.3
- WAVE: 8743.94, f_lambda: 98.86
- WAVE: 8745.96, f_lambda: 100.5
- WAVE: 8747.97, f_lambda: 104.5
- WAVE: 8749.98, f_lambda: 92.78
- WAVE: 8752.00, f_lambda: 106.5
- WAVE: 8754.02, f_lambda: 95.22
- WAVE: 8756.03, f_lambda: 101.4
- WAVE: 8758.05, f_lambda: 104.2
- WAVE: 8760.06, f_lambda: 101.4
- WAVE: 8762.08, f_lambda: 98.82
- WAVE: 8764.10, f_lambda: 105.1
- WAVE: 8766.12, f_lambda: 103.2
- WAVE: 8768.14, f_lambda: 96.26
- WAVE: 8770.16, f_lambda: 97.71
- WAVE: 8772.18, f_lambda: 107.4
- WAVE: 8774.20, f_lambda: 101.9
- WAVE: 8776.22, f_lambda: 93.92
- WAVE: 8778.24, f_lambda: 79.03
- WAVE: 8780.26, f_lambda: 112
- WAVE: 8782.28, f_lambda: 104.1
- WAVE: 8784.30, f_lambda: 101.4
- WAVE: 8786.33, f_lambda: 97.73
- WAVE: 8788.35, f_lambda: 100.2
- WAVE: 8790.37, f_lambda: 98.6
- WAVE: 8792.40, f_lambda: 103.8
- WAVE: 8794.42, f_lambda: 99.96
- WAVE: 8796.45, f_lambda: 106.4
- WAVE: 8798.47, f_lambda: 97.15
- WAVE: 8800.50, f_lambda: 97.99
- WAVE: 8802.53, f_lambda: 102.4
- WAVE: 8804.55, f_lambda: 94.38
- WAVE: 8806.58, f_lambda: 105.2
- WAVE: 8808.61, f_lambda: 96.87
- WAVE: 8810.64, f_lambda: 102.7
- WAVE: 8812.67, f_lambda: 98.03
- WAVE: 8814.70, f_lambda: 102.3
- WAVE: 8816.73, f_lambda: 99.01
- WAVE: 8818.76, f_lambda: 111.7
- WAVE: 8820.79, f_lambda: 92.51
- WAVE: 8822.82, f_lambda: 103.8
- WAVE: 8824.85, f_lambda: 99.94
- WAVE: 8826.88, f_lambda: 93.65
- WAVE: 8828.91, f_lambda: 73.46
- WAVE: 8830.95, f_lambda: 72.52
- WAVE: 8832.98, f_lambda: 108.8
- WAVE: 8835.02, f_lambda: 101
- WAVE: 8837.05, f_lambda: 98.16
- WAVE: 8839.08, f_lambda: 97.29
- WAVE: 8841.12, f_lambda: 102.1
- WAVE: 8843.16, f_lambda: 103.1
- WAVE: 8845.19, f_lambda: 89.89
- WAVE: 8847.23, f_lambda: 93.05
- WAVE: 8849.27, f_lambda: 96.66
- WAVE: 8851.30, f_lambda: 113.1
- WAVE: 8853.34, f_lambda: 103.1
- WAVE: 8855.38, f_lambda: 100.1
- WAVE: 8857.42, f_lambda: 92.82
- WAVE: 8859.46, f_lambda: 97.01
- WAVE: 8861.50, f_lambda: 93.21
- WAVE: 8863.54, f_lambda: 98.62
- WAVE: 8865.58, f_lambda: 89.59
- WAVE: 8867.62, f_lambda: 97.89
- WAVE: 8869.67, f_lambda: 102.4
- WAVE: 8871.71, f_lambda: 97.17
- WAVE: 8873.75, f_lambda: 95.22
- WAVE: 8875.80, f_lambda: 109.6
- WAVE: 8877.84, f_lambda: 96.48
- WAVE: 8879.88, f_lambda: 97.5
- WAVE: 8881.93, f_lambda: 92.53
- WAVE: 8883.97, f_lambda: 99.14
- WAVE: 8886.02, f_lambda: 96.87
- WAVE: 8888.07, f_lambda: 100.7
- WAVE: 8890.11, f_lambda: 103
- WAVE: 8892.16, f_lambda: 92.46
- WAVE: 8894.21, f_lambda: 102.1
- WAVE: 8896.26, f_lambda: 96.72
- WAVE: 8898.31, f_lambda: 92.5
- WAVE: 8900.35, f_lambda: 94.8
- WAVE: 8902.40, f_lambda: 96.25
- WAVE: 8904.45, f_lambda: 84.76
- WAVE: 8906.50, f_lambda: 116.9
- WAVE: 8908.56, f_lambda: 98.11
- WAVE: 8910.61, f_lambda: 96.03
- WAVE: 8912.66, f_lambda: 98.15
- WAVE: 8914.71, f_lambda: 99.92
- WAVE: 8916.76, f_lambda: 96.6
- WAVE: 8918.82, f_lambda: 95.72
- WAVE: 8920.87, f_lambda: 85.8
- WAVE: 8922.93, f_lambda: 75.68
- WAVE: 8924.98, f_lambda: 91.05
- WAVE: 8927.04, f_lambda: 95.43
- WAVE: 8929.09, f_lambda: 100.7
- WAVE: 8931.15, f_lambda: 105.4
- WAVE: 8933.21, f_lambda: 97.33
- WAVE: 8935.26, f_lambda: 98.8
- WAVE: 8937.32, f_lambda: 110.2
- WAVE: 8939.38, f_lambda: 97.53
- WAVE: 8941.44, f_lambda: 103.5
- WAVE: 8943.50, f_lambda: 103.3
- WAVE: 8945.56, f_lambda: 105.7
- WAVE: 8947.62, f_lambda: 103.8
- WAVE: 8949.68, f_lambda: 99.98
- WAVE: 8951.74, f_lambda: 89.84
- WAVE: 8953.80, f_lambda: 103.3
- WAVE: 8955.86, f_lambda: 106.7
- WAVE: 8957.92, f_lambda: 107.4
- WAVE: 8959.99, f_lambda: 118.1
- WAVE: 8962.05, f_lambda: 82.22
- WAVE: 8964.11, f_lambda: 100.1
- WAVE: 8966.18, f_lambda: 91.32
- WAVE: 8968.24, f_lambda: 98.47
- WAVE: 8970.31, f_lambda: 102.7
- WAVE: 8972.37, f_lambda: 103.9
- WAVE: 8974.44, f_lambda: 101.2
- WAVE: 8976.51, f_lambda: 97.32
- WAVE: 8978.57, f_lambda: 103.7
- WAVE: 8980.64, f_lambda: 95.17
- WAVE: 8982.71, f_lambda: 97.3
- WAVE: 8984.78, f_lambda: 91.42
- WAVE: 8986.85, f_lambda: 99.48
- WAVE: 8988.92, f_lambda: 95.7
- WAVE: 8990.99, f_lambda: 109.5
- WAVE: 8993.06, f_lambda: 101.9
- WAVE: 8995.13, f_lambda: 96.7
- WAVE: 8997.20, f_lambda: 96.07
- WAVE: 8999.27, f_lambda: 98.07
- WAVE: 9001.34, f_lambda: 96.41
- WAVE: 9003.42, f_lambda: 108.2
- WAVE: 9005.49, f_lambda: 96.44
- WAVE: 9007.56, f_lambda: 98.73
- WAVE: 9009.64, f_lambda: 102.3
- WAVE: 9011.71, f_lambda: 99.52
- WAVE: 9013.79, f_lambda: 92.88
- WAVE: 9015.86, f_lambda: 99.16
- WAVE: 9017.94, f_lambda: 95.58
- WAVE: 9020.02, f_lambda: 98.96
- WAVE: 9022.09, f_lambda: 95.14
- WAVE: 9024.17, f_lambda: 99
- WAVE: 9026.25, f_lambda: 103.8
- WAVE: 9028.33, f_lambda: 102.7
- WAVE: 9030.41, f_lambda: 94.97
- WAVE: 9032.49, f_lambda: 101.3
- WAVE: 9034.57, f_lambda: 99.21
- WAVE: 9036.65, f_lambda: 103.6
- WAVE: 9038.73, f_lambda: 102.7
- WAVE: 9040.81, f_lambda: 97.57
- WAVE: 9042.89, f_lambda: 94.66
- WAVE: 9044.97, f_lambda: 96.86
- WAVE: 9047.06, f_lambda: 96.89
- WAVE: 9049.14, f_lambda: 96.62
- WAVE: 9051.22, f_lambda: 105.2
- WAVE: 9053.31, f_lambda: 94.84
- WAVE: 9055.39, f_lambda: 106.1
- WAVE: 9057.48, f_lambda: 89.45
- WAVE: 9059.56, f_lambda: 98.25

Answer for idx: 1.06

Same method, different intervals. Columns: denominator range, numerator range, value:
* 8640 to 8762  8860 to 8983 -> 1.03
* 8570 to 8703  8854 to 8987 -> 1.04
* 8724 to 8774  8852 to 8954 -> 0.99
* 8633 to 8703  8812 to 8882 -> 1.03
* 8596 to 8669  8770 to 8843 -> 1.05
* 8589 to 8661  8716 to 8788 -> 1.05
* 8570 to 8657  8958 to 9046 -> 1.07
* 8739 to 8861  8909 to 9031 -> 1.03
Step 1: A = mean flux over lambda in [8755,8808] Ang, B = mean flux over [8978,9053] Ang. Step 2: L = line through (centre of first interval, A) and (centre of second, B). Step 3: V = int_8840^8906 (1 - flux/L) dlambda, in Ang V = 1.43 Ang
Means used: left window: 100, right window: 98.9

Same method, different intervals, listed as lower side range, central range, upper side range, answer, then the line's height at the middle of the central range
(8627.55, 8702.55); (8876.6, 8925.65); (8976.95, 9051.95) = 1.4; 98.8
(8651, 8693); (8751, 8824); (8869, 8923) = -2.7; 97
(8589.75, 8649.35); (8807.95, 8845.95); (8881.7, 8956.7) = 0.8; 99.2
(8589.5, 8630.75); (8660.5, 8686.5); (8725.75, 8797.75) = 0.9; 102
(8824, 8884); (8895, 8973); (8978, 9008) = -0.4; 98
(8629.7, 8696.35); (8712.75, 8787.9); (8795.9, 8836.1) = -2.7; 98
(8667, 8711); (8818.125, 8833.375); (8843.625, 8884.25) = 0.8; 98.8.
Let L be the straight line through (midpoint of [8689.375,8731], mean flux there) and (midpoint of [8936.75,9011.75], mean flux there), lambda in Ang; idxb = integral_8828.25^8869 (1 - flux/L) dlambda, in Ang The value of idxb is 2.2 Ang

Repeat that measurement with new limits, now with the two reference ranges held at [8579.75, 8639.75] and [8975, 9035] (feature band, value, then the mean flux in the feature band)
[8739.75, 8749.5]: 0.0 Ang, 101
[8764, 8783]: 0.2 Ang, 99.8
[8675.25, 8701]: -0.3 Ang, 103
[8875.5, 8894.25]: 0.3 Ang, 98.5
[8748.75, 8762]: 0.1 Ang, 100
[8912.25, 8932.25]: 1.1 Ang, 94.3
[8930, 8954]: -0.5 Ang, 101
